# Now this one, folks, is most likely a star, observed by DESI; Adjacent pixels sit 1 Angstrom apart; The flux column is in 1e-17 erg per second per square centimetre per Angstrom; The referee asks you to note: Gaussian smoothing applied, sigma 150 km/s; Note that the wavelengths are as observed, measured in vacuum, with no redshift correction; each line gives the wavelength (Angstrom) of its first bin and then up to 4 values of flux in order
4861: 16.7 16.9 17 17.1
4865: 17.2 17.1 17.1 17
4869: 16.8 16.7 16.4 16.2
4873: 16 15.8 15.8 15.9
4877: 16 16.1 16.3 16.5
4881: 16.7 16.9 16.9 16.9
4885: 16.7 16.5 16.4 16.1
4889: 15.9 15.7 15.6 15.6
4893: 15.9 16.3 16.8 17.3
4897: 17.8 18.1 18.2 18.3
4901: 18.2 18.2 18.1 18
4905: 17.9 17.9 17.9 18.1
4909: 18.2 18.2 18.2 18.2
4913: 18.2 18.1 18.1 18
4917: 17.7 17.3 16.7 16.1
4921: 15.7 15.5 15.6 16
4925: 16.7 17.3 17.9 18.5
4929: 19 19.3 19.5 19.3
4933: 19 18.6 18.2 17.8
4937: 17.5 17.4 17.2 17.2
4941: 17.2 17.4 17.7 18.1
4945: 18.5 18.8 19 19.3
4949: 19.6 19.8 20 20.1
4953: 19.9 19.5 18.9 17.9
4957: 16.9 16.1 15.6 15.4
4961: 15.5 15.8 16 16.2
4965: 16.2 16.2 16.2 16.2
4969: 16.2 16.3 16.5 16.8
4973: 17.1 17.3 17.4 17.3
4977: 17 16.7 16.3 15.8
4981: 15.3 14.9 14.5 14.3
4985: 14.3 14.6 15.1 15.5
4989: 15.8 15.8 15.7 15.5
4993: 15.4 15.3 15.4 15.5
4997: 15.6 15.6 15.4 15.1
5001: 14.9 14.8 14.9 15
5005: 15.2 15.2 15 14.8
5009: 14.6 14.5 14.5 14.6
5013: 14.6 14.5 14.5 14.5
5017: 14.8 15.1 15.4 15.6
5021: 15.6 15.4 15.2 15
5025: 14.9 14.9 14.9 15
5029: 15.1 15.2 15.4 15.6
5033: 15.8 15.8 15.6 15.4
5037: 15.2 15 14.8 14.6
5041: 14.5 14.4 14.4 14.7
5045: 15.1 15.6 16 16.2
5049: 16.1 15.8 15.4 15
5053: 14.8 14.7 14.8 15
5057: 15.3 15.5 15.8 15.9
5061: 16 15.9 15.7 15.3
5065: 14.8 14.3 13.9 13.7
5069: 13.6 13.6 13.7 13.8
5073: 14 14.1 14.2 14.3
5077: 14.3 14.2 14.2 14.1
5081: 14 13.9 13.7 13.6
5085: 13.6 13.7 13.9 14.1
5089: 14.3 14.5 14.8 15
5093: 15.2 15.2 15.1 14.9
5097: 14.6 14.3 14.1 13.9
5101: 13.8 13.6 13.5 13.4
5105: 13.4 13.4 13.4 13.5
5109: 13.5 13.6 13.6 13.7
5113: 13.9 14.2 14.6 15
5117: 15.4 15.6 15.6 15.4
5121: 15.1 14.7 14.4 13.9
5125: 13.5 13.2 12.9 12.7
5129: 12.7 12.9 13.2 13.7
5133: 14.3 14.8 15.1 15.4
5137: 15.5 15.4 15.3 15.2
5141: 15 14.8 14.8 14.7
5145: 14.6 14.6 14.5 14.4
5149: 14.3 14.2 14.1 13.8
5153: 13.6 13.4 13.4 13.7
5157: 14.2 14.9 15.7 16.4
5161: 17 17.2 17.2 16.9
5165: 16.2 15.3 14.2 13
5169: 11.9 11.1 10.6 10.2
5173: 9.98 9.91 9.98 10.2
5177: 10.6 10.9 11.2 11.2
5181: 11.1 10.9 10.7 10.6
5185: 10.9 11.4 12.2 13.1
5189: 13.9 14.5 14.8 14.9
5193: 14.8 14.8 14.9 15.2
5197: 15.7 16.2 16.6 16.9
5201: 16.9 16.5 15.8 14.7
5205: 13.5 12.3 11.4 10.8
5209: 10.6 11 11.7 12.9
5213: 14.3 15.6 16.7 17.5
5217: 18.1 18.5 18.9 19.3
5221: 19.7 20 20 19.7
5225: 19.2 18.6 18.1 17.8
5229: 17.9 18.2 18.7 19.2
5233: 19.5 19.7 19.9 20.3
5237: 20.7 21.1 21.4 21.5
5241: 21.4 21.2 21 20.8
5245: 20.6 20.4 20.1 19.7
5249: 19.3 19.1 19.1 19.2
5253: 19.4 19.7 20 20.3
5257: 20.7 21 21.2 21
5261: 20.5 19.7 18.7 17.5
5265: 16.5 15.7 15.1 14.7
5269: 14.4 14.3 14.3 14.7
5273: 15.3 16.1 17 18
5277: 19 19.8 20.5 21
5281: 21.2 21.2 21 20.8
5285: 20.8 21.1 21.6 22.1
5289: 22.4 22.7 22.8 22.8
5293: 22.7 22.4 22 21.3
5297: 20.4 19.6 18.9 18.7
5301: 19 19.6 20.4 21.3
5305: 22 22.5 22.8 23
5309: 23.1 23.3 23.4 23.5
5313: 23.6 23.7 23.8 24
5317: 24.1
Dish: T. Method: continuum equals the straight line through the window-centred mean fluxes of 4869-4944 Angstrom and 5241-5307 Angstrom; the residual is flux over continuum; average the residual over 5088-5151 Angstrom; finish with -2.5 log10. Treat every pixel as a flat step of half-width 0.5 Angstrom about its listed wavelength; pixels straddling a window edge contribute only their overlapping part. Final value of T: 0.29 mag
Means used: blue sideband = 17.2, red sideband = 19.7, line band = 14.3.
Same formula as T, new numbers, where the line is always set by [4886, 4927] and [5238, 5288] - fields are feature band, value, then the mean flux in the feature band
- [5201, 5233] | 0.16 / 16.4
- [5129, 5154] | 0.27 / 14.4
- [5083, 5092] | 0.28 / 14.1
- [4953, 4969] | 0.05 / 16.7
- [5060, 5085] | 0.26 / 14.3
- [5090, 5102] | 0.24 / 14.6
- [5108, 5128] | 0.28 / 14.2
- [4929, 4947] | -0.05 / 18.2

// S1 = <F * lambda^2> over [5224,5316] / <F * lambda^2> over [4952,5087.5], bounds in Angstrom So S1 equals 1.44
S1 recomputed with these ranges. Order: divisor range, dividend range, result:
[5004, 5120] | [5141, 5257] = 1.14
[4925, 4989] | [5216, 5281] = 1.23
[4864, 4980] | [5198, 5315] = 1.26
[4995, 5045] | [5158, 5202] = 0.96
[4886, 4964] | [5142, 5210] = 0.85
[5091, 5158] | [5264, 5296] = 1.43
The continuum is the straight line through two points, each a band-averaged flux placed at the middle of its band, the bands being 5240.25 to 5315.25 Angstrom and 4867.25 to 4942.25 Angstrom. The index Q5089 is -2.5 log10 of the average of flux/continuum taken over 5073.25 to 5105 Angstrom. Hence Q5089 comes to 0.30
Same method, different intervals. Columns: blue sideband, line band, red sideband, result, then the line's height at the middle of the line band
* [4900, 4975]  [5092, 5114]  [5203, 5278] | 0.26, 17.8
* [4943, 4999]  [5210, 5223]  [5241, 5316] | 0.16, 19.4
